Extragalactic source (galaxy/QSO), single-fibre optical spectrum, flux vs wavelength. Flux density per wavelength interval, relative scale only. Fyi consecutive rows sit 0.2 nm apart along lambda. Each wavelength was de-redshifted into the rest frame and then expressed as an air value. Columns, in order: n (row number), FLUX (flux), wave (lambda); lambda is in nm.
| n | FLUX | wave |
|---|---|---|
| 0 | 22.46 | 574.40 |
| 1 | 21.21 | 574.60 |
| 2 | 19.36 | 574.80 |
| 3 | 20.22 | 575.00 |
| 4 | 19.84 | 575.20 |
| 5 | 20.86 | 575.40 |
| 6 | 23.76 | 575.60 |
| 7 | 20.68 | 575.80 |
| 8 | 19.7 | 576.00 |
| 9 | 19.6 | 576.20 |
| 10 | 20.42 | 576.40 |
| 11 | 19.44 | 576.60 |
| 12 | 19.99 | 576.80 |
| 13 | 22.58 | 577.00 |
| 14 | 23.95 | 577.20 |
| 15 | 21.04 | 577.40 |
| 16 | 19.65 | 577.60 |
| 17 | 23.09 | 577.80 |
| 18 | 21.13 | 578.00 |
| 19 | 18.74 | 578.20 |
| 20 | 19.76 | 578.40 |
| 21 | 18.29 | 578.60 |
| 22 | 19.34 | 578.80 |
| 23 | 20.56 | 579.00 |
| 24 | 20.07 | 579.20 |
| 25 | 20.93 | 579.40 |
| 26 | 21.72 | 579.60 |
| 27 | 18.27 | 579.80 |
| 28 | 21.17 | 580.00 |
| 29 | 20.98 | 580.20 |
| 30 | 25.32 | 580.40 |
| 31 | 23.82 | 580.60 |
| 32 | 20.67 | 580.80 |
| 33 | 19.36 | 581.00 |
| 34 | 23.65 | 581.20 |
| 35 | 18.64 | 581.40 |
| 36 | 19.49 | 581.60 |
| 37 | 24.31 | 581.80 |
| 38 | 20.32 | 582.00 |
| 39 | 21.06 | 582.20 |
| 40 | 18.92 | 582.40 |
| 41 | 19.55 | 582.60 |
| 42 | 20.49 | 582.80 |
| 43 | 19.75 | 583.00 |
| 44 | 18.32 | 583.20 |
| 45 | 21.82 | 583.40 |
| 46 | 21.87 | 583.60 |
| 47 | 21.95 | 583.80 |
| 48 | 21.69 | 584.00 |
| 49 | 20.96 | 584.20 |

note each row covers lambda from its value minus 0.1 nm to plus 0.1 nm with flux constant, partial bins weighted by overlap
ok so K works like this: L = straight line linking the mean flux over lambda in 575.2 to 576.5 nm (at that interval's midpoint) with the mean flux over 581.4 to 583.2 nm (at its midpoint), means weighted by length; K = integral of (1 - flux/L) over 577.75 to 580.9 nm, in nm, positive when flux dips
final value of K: -0.05 nm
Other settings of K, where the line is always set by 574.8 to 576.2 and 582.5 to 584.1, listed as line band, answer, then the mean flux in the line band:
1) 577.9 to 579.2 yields 0.06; 19.7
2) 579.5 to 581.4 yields -0.08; 21.5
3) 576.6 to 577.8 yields -0.04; 21.4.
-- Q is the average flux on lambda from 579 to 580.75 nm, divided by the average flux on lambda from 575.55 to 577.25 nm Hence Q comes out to 1.02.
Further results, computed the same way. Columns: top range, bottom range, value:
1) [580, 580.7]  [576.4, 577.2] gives 1.10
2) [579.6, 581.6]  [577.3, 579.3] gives 1.05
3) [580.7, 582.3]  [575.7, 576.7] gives 1.05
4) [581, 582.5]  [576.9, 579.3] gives 1.01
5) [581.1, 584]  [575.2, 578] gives 0.98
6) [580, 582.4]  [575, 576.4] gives 1.04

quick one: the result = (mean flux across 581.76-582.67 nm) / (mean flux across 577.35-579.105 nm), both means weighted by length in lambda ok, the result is 1.0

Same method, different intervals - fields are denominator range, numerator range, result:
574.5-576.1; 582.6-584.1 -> 1.00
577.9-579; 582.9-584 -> 1.07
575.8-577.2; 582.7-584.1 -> 1.01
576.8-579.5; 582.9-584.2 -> 1.01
